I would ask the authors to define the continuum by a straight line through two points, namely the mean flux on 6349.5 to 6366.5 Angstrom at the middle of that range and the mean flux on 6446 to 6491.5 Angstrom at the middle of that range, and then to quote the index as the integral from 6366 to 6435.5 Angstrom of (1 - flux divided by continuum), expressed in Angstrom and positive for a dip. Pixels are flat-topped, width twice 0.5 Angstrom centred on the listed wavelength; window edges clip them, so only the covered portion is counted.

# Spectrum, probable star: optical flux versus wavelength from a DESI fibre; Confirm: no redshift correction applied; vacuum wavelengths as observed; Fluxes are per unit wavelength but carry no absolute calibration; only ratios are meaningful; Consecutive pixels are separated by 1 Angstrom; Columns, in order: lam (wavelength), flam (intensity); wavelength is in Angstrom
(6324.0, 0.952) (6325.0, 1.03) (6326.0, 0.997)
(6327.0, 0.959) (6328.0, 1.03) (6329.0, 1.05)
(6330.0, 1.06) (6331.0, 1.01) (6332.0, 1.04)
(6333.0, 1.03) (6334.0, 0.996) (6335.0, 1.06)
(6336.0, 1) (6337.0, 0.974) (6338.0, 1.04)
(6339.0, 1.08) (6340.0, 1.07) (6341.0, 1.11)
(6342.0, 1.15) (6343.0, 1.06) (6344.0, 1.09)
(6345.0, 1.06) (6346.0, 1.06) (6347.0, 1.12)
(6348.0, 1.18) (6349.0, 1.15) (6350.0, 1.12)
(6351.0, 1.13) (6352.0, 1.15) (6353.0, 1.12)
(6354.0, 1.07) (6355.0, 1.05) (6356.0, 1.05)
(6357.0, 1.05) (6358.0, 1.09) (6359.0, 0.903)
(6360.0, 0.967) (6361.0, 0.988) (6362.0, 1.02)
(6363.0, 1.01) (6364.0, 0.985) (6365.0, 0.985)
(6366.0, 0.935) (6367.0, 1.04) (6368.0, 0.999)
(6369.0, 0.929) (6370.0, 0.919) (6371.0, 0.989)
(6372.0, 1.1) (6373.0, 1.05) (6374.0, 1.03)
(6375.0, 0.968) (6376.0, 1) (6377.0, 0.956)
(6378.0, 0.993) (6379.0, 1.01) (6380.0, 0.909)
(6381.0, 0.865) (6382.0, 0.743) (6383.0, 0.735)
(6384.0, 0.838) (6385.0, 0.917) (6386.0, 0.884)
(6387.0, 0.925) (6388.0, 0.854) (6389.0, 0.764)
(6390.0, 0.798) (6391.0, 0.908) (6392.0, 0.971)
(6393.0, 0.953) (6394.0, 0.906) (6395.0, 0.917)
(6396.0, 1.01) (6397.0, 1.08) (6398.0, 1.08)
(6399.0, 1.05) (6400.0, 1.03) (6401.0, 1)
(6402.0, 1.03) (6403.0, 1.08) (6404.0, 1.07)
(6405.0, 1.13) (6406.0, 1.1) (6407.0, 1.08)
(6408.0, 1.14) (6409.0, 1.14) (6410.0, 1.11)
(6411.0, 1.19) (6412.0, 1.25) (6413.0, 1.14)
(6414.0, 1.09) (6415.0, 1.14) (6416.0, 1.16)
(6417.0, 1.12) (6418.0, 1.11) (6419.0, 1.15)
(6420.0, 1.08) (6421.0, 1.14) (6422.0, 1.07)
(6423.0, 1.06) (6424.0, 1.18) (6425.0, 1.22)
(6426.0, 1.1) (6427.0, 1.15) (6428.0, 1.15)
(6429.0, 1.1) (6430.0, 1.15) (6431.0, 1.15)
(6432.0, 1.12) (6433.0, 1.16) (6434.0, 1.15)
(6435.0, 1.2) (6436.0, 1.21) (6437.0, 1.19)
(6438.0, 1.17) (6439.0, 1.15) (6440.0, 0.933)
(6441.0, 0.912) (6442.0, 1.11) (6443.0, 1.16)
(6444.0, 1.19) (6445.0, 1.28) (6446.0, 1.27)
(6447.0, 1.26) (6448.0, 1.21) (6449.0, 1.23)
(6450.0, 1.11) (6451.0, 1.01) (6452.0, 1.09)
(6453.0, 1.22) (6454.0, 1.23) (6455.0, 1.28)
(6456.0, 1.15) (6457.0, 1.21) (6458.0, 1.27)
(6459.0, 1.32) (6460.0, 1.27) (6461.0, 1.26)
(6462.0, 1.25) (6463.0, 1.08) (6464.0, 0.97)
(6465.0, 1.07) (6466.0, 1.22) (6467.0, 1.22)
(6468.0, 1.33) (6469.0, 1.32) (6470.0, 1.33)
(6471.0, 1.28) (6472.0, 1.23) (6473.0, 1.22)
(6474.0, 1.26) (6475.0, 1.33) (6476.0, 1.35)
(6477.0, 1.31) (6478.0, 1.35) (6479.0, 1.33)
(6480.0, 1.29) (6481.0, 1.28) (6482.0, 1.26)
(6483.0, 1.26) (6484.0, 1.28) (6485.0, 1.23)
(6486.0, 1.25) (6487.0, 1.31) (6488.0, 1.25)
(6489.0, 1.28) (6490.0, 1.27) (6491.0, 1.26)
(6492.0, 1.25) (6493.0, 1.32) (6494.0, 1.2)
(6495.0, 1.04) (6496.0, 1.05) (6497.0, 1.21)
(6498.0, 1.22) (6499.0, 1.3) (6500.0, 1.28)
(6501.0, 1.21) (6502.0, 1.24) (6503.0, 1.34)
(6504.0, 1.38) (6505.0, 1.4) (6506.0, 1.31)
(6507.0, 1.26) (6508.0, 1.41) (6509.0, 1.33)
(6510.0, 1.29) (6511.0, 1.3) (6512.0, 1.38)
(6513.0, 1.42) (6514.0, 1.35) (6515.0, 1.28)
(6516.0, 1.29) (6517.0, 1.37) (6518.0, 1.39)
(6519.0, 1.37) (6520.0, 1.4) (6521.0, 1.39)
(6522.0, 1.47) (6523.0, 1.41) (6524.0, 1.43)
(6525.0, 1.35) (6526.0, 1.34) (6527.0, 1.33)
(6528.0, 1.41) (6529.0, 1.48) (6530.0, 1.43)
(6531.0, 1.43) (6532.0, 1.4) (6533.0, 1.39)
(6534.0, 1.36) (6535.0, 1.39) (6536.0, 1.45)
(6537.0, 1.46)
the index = 5.0 Angstrom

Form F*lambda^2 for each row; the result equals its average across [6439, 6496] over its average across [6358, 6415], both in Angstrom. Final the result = 1.26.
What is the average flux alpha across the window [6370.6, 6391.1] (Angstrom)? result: 0.916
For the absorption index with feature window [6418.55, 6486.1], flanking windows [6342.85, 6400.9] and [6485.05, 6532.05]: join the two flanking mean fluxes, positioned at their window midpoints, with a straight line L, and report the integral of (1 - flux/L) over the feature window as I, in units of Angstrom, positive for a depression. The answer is -0.6 Angstrom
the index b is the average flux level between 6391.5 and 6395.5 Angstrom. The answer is 0.937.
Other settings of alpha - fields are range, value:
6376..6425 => 1.02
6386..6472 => 1.12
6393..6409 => 1.05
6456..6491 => 1.26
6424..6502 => 1.21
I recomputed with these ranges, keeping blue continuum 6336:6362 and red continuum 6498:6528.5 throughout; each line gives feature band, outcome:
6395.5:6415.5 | 1.2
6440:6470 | 1.5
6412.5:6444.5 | 2.0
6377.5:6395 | 3.9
